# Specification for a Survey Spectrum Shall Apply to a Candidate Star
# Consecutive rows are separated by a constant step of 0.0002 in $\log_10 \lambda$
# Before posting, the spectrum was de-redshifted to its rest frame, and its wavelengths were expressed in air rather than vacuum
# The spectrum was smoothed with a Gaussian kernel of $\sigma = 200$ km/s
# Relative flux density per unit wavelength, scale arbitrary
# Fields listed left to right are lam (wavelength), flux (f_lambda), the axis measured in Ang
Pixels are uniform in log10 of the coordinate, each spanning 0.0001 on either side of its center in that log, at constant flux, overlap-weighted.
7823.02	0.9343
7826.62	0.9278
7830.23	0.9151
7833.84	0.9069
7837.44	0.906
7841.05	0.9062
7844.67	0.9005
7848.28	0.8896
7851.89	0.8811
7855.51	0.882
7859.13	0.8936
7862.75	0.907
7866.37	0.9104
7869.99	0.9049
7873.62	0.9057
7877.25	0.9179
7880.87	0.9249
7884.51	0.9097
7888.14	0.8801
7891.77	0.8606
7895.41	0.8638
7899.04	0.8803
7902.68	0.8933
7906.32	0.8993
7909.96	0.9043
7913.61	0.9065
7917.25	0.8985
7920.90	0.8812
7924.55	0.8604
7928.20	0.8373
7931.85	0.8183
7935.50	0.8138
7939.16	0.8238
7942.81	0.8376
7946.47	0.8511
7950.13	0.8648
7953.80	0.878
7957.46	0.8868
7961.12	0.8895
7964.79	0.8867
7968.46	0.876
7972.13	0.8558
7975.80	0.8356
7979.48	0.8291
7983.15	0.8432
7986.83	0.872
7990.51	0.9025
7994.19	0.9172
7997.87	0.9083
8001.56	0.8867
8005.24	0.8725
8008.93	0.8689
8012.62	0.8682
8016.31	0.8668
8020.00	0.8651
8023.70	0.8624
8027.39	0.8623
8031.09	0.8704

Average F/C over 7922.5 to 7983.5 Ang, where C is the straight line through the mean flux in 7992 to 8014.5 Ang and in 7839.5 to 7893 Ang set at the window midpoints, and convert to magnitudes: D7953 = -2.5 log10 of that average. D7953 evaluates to 0.048 mag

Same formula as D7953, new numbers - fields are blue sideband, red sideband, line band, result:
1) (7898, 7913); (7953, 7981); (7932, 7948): 0.06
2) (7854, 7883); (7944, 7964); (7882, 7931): 0.01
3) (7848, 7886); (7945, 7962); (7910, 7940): 0.03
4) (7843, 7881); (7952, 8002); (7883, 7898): 0.02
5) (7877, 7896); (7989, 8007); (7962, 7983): 0.05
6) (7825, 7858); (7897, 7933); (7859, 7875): -0.01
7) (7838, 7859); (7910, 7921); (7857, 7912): 0.00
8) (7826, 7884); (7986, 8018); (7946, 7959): 0.02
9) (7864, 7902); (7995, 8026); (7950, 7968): 0.00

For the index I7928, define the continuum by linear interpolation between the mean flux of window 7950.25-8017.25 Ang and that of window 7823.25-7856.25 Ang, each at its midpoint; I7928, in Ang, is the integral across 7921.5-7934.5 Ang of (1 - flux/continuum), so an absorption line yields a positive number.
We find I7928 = 0.7 Ang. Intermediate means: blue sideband 0.904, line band 0.841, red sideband 0.874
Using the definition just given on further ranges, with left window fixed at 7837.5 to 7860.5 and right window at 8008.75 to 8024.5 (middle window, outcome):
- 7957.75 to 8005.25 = -0.2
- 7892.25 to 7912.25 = -0.1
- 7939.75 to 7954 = 0.4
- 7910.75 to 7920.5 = -0.2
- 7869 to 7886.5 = -0.5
